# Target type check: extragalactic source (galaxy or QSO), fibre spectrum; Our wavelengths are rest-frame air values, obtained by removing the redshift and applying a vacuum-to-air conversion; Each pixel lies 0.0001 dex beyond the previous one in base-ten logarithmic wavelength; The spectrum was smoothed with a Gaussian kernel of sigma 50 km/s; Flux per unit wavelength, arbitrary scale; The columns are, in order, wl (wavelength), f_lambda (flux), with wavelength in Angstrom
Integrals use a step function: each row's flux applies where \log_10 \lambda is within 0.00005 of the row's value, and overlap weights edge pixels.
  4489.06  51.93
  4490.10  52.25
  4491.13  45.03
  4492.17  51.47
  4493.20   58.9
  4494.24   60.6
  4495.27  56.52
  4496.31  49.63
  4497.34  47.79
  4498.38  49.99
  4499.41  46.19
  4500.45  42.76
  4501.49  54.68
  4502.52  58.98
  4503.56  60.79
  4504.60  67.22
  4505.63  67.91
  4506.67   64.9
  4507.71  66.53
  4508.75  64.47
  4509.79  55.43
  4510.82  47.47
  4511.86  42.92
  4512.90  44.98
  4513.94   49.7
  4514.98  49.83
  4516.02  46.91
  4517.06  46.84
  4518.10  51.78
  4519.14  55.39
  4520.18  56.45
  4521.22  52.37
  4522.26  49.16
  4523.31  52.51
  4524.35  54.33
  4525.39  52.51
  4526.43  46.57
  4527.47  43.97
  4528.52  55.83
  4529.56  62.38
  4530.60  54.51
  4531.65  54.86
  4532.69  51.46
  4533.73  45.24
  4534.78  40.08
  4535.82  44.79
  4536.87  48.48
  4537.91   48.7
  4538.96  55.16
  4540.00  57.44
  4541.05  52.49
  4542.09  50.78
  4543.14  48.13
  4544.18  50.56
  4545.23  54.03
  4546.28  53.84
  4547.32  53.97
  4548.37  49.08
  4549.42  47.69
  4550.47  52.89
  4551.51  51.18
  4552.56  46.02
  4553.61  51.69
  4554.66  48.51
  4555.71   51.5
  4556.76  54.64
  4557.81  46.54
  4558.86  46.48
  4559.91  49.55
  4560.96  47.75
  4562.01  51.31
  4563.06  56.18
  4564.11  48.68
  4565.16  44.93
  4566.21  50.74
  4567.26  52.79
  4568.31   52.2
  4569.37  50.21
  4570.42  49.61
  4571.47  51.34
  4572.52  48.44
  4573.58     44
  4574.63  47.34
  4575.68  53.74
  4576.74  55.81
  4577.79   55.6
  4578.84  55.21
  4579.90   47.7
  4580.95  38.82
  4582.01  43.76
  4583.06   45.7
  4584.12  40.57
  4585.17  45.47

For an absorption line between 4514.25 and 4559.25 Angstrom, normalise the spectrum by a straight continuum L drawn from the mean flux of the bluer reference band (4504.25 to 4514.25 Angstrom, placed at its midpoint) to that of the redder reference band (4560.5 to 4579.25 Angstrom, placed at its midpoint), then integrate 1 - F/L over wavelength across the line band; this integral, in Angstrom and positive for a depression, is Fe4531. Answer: 2.8 Angstrom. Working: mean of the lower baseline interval 57.2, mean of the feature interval 50.9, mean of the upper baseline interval 50.9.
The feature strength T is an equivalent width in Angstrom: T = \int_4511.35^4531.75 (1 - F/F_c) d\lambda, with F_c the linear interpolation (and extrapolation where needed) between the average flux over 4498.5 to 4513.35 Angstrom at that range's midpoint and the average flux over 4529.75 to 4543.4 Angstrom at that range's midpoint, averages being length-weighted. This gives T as 0.77 Angstrom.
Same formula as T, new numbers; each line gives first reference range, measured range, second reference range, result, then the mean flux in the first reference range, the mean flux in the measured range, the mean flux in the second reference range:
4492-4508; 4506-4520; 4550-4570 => 0.53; 56.5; 53.1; 50.2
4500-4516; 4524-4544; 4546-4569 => 0.75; 55.7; 50.9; 50.3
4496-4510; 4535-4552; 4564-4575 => 0.40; 57.1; 51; 49.2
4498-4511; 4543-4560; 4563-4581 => 0.71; 57.9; 50.4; 50.3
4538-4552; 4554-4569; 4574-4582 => 0.26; 52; 50.1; 50.1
